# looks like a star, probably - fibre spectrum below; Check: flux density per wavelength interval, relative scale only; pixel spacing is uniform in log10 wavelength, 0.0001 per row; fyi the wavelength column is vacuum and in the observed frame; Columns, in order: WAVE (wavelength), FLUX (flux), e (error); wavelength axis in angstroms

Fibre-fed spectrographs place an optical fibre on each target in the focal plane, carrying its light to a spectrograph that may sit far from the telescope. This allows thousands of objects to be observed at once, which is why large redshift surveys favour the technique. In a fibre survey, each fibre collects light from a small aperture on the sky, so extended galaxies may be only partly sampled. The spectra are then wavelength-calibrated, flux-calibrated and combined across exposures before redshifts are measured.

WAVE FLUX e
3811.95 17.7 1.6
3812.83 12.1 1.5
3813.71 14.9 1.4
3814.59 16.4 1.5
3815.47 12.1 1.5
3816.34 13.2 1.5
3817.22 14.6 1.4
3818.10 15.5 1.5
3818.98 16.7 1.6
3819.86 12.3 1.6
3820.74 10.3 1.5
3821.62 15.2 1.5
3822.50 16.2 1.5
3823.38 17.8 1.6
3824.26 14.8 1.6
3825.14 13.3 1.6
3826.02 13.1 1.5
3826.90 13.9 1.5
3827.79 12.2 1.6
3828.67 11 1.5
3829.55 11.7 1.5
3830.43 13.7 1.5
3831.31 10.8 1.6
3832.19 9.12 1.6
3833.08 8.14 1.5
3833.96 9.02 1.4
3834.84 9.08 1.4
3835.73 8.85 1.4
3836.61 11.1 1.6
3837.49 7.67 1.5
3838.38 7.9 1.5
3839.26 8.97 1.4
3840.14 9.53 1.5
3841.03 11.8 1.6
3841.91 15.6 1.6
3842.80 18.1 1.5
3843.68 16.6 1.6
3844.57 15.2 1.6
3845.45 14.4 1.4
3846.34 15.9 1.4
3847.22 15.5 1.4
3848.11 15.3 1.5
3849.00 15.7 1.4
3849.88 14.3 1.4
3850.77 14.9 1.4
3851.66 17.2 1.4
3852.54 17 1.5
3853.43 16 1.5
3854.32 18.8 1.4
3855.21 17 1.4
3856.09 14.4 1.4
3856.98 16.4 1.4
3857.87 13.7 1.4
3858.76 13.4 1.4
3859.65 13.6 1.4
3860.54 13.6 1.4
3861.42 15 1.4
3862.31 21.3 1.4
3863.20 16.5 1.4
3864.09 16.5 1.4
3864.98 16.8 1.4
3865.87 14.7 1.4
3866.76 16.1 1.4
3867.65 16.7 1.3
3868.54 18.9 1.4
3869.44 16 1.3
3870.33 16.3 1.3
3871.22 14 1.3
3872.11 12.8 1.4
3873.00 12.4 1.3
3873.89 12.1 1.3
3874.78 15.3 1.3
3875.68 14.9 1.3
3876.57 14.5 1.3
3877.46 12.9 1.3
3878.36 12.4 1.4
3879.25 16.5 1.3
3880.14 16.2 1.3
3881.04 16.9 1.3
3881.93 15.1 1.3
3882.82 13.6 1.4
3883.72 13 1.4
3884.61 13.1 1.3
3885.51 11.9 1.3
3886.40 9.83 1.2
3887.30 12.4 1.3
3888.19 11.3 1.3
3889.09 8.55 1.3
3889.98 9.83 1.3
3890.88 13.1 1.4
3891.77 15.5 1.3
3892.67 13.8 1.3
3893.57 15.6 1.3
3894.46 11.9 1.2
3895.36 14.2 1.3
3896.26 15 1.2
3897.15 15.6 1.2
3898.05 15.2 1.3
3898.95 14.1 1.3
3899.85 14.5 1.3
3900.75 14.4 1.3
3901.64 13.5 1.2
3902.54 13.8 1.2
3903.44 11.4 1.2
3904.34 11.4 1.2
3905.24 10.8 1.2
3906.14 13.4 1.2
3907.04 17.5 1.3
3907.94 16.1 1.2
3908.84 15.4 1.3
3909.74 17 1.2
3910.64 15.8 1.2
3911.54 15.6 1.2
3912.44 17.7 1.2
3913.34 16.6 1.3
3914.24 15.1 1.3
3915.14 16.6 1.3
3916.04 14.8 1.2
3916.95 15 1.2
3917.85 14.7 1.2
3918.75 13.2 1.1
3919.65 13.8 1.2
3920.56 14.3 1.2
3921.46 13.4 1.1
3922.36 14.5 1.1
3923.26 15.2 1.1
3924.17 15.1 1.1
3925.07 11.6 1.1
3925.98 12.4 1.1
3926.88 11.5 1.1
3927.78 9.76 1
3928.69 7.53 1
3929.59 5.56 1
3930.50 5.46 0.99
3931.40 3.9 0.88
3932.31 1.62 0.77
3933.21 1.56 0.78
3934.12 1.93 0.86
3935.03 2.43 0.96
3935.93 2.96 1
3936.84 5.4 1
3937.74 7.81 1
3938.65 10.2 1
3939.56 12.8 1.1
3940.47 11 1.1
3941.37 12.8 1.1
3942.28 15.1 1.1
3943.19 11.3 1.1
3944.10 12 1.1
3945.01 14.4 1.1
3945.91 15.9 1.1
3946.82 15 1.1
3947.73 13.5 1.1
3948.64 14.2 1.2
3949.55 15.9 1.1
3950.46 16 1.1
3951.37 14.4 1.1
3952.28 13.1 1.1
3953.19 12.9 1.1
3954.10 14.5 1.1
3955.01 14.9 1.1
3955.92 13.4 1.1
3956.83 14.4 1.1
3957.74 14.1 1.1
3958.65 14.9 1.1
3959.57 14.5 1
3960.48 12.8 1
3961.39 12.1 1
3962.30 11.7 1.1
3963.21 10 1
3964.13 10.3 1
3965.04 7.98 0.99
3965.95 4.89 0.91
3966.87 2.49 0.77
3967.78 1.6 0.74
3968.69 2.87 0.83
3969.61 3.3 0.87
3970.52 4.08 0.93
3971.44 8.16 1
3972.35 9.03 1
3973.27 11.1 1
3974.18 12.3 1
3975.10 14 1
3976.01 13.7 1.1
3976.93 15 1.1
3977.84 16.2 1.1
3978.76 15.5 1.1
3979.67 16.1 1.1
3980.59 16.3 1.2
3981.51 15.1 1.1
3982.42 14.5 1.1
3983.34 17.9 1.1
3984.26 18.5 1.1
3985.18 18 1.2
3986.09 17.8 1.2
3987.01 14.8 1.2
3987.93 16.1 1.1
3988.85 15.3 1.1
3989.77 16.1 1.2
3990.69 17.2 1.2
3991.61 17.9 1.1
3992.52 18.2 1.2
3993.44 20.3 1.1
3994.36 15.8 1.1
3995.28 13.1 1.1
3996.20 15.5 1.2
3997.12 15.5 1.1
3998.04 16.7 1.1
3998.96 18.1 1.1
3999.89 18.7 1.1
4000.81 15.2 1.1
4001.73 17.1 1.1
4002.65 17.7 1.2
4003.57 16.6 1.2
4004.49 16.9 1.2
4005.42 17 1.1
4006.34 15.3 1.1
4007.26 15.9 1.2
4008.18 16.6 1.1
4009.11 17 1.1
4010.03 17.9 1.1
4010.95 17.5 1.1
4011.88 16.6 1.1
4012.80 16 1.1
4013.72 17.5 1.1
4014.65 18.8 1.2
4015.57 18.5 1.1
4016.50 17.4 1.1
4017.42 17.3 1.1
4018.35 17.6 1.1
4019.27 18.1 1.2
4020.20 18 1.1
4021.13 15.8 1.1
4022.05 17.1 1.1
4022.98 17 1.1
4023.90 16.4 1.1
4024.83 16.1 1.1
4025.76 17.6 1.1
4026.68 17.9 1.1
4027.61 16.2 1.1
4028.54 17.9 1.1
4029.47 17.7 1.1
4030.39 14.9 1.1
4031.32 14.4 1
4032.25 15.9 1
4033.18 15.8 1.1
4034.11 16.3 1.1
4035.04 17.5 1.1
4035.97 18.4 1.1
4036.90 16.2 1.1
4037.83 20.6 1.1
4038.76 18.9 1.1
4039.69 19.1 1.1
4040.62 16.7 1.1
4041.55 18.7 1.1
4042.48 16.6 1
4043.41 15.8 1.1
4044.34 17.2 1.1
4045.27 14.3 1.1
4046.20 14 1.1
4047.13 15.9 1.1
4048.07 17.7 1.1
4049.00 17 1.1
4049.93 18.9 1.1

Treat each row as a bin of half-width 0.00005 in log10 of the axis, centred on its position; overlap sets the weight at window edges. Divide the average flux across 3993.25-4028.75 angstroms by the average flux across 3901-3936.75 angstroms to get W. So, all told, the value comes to 1.44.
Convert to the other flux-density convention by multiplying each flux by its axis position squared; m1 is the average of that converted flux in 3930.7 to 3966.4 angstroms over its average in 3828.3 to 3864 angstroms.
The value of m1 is 0.8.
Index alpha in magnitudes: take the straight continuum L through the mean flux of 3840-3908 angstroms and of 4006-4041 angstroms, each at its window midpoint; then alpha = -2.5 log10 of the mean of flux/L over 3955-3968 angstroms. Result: 0.44 mag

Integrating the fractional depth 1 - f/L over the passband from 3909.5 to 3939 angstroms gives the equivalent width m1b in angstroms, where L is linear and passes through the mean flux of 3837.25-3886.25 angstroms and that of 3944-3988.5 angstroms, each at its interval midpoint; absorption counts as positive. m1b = 5.9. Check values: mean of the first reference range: 14.7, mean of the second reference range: 12.7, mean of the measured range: 10.9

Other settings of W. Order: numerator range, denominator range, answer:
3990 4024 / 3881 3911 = 1.25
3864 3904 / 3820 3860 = 1.05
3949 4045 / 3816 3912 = 1.08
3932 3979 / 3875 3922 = 0.76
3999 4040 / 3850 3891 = 1.17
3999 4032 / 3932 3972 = 1.67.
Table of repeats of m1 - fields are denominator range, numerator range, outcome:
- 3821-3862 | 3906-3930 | 1.08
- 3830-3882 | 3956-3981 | 0.80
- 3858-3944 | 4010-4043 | 1.42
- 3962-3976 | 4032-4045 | 2.33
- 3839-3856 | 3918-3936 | 0.62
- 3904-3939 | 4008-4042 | 1.60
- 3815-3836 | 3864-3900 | 1.15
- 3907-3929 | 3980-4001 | 1.20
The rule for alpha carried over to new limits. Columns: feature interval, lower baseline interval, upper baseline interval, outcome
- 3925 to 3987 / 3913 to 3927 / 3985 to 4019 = 0.359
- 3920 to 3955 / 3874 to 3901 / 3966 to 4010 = 0.282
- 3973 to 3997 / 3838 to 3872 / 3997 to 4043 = 0.055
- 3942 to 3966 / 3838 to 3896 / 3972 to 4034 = 0.184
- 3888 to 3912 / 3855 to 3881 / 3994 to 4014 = 0.121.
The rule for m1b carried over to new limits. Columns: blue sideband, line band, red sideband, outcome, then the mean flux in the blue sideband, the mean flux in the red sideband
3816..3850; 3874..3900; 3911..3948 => -3.6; 12.9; 11.2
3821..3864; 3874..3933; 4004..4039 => 6.6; 13.8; 17.1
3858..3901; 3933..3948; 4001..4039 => 5.5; 14.3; 17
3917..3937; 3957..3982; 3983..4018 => 5.3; 9.16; 17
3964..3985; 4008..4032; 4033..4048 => -3.1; 11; 17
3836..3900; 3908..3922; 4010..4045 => -0.1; 14.3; 17.2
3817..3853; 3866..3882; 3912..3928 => -1.6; 13.2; 14.2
